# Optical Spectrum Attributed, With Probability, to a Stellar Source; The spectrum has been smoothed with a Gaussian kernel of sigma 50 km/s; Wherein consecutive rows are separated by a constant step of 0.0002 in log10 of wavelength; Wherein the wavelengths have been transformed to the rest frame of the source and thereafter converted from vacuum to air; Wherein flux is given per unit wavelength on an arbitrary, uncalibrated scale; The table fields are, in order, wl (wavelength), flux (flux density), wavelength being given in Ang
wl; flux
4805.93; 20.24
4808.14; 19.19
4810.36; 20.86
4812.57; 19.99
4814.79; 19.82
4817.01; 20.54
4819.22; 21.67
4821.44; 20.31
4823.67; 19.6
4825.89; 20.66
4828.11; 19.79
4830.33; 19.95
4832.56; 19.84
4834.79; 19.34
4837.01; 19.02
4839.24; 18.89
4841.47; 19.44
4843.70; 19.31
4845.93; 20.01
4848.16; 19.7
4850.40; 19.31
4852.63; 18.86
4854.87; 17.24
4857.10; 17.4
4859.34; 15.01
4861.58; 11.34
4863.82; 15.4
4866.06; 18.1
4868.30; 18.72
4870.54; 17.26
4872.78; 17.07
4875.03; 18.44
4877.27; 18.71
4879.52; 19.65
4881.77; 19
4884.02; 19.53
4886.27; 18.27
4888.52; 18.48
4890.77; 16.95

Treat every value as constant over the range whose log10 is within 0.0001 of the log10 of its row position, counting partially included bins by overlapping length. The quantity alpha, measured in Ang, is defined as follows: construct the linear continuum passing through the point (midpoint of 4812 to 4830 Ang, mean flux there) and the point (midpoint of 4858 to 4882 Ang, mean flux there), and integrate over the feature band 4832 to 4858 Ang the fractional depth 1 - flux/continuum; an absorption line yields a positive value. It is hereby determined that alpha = -0.4 Ang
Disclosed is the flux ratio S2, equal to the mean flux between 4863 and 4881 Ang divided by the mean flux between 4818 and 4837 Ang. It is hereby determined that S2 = 0.9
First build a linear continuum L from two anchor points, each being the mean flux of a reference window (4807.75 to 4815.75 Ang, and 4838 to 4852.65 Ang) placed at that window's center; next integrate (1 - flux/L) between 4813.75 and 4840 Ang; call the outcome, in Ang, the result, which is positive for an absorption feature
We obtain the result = -0.3 Ang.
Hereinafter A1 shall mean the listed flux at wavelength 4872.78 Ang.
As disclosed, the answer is 17.07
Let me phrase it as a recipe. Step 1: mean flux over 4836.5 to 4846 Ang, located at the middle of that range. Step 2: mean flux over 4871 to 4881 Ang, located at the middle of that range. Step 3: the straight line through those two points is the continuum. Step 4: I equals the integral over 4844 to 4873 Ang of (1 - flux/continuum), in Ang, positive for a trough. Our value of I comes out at 2.2 Ang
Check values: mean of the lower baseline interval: 19.3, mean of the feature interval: 17.4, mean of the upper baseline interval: 18.4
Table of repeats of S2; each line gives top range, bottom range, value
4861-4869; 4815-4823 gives 0.78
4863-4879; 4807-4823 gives 0.88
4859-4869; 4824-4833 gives 0.78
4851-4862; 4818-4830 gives 0.81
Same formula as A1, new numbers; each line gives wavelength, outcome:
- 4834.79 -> 19.34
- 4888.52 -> 18.48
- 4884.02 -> 19.53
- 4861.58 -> 11.34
